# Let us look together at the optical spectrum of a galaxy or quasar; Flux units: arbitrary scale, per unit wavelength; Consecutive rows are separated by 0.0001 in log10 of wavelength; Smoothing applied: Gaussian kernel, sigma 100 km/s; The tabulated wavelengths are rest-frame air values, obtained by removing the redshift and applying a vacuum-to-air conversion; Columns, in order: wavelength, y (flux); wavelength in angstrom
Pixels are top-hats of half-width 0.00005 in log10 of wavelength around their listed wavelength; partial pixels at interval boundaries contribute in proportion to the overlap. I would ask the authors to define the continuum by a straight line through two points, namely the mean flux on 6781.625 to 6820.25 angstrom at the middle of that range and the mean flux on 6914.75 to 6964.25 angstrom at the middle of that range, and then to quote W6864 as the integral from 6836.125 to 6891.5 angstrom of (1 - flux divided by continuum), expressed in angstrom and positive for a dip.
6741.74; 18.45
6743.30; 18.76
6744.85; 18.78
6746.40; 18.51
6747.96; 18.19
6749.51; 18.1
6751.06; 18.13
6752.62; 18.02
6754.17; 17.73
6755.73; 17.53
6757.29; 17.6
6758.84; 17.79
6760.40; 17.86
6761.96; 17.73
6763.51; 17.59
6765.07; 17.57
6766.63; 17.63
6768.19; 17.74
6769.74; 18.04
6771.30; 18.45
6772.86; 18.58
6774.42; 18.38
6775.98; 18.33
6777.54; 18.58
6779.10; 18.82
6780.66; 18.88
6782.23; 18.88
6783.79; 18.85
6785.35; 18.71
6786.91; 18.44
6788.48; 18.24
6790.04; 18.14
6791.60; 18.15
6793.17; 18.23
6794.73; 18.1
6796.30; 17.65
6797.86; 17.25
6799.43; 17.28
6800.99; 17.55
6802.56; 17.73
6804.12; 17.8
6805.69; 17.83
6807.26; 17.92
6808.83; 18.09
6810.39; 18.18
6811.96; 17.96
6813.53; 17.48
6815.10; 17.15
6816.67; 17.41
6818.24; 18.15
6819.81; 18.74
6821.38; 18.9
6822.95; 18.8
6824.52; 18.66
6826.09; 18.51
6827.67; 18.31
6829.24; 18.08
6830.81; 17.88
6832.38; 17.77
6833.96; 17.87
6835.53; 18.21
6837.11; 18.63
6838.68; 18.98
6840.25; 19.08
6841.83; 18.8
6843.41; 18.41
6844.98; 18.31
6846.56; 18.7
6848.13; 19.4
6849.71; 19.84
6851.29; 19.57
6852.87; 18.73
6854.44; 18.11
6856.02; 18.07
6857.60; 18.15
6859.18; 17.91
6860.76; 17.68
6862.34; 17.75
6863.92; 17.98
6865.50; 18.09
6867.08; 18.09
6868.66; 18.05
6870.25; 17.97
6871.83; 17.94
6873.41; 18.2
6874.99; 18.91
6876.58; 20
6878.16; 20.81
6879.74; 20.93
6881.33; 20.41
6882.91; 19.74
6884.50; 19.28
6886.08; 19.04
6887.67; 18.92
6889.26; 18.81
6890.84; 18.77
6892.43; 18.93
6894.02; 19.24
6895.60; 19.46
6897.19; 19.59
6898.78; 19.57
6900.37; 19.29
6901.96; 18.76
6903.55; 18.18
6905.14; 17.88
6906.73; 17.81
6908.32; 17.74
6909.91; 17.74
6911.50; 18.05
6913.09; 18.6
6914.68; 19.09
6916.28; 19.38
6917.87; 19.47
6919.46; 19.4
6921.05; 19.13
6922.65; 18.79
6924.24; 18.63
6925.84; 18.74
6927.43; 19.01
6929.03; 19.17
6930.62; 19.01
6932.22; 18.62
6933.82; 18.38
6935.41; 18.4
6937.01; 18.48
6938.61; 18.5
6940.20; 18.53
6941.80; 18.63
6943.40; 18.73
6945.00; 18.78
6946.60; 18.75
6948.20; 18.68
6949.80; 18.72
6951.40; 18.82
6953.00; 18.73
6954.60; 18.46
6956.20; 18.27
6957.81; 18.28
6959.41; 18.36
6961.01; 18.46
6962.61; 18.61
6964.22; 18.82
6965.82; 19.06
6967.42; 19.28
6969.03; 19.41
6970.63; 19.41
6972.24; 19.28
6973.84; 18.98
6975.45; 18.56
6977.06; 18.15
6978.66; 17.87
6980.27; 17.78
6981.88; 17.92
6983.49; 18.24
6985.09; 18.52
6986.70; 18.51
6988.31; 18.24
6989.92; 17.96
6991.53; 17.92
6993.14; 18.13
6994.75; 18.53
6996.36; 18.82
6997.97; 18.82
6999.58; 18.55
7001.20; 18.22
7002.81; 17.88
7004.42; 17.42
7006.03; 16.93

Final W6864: -1.4 angstrom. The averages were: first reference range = 18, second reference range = 18.7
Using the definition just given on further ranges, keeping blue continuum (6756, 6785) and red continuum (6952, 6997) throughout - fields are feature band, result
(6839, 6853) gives -0.5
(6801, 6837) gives 0.4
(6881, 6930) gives -1.3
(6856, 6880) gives -0.2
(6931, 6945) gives -0.1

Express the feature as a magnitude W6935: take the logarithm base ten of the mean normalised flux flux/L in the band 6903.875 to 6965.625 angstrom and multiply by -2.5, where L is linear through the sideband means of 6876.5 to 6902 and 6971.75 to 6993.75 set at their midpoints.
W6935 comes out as 0.02 mag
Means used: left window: 19.5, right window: 18.3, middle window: 18.6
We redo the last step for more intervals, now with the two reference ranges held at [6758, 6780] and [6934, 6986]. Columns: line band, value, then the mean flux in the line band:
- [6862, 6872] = 0.02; 18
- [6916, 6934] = -0.03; 19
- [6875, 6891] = -0.07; 19.7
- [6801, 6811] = 0.02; 17.9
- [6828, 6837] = 0.01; 18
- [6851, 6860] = 0.00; 18.4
